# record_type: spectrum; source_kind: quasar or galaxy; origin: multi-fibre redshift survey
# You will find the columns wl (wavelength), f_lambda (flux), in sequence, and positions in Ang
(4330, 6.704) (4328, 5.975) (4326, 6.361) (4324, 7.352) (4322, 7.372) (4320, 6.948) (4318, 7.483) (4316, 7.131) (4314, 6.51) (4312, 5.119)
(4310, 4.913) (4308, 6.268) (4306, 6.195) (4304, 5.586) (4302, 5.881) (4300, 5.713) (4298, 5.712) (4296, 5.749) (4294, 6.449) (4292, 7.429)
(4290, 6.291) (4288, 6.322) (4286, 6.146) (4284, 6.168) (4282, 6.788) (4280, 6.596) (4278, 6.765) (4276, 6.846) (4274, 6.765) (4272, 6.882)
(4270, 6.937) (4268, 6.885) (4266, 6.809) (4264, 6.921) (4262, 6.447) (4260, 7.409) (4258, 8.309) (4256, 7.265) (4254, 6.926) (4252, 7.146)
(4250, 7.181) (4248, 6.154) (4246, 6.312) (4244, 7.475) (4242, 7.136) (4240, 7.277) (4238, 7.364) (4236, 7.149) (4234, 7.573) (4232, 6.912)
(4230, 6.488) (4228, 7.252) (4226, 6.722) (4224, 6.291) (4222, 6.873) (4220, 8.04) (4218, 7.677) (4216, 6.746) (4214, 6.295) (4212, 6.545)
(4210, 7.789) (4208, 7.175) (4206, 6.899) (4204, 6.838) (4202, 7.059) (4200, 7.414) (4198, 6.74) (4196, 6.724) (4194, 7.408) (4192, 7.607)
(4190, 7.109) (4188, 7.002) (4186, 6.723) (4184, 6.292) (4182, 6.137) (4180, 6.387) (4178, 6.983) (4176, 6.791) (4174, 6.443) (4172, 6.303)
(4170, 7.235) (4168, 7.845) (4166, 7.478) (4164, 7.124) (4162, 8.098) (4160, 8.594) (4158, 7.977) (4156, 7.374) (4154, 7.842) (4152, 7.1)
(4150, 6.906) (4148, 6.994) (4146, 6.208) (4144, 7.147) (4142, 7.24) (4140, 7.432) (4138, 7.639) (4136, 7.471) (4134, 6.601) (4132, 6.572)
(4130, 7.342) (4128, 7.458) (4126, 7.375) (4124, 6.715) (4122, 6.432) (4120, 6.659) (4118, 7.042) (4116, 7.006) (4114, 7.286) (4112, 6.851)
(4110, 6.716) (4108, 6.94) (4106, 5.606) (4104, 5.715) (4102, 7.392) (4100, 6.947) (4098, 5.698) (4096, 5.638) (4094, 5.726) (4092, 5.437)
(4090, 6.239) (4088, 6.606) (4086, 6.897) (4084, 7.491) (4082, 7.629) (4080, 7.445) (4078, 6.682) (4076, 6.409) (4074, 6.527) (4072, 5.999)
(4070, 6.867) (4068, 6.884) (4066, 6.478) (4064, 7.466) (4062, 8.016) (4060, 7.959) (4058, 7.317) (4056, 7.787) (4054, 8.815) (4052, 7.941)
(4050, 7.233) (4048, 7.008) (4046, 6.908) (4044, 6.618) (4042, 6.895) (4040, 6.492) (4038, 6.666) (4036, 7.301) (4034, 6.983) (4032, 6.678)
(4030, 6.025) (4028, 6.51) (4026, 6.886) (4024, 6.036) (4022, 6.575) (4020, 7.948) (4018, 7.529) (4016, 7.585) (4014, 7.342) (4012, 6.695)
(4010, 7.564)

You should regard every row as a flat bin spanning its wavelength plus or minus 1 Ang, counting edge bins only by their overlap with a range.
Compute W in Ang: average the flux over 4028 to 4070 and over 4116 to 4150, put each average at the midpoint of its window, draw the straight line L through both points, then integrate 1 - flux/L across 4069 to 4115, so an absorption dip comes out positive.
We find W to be 3.4 Ang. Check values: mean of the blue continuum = 7.15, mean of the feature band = 6.55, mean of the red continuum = 7.02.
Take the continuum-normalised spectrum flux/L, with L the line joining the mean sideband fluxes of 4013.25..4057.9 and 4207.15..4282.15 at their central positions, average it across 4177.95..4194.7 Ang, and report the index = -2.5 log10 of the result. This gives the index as 0.03 mag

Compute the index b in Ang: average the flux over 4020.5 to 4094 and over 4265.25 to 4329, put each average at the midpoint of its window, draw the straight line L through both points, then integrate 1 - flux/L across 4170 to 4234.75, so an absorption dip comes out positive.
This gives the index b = -2.74 Ang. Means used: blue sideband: 6.93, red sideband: 6.45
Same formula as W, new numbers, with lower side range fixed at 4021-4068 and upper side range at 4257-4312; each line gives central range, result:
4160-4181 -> -1.2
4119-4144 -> -0.9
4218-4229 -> -0.8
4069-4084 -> 0.3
